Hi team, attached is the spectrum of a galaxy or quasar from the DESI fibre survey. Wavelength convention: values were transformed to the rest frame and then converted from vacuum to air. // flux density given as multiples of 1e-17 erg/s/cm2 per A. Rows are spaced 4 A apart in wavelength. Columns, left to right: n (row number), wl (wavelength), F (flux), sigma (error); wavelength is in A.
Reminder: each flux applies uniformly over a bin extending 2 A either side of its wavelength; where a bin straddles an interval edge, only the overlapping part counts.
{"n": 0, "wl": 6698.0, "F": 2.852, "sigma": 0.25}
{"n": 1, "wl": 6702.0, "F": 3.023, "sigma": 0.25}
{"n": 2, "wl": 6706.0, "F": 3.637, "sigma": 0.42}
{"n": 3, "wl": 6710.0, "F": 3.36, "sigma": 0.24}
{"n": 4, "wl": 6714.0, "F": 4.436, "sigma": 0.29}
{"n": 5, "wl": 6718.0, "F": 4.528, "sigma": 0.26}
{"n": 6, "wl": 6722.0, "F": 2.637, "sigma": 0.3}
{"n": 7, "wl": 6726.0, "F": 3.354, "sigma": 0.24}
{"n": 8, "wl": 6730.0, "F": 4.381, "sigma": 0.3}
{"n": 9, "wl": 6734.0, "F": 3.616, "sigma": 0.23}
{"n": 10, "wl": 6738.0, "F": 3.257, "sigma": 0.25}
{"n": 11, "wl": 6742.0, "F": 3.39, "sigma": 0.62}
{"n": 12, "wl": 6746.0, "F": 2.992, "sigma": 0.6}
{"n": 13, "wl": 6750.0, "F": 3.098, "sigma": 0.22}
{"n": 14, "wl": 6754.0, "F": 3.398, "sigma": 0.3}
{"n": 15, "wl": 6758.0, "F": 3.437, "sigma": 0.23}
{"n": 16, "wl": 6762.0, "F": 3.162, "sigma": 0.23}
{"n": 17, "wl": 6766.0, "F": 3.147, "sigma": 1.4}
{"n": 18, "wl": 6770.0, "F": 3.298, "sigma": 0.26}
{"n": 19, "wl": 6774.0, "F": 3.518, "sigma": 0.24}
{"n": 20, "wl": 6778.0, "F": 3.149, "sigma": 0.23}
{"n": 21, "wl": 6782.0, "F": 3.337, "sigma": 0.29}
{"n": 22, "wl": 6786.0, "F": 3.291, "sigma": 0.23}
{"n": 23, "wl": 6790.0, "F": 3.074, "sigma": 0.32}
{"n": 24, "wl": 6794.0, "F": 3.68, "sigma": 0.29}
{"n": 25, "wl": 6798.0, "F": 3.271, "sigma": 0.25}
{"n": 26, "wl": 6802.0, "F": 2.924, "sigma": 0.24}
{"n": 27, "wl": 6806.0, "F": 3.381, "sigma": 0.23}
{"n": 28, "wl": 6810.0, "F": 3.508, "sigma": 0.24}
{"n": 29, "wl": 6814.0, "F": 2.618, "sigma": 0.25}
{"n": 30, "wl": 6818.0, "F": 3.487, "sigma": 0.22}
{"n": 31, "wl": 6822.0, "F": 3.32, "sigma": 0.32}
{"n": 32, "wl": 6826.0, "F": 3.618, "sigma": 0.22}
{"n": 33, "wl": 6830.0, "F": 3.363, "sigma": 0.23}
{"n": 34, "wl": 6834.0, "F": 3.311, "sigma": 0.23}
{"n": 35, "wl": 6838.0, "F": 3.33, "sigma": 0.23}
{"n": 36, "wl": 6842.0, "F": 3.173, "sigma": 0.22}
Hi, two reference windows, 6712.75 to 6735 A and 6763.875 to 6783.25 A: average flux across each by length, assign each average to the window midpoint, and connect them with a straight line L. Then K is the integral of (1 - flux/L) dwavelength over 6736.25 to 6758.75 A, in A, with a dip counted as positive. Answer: 1.9 A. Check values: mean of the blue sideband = 3.81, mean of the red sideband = 3.29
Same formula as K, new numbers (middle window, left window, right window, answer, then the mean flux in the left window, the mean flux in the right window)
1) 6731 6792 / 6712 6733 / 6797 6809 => 4.22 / 3.86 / 3.21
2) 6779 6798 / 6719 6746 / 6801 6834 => 0.09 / 3.45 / 3.29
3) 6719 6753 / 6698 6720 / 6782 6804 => 1.80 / 3.71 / 3.26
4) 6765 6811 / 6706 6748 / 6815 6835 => 2.23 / 3.6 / 3.39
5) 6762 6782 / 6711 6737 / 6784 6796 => 1.12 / 3.79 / 3.35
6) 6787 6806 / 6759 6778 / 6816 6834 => 0.55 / 3.28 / 3.43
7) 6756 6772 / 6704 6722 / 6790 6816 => 1.04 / 3.84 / 3.22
